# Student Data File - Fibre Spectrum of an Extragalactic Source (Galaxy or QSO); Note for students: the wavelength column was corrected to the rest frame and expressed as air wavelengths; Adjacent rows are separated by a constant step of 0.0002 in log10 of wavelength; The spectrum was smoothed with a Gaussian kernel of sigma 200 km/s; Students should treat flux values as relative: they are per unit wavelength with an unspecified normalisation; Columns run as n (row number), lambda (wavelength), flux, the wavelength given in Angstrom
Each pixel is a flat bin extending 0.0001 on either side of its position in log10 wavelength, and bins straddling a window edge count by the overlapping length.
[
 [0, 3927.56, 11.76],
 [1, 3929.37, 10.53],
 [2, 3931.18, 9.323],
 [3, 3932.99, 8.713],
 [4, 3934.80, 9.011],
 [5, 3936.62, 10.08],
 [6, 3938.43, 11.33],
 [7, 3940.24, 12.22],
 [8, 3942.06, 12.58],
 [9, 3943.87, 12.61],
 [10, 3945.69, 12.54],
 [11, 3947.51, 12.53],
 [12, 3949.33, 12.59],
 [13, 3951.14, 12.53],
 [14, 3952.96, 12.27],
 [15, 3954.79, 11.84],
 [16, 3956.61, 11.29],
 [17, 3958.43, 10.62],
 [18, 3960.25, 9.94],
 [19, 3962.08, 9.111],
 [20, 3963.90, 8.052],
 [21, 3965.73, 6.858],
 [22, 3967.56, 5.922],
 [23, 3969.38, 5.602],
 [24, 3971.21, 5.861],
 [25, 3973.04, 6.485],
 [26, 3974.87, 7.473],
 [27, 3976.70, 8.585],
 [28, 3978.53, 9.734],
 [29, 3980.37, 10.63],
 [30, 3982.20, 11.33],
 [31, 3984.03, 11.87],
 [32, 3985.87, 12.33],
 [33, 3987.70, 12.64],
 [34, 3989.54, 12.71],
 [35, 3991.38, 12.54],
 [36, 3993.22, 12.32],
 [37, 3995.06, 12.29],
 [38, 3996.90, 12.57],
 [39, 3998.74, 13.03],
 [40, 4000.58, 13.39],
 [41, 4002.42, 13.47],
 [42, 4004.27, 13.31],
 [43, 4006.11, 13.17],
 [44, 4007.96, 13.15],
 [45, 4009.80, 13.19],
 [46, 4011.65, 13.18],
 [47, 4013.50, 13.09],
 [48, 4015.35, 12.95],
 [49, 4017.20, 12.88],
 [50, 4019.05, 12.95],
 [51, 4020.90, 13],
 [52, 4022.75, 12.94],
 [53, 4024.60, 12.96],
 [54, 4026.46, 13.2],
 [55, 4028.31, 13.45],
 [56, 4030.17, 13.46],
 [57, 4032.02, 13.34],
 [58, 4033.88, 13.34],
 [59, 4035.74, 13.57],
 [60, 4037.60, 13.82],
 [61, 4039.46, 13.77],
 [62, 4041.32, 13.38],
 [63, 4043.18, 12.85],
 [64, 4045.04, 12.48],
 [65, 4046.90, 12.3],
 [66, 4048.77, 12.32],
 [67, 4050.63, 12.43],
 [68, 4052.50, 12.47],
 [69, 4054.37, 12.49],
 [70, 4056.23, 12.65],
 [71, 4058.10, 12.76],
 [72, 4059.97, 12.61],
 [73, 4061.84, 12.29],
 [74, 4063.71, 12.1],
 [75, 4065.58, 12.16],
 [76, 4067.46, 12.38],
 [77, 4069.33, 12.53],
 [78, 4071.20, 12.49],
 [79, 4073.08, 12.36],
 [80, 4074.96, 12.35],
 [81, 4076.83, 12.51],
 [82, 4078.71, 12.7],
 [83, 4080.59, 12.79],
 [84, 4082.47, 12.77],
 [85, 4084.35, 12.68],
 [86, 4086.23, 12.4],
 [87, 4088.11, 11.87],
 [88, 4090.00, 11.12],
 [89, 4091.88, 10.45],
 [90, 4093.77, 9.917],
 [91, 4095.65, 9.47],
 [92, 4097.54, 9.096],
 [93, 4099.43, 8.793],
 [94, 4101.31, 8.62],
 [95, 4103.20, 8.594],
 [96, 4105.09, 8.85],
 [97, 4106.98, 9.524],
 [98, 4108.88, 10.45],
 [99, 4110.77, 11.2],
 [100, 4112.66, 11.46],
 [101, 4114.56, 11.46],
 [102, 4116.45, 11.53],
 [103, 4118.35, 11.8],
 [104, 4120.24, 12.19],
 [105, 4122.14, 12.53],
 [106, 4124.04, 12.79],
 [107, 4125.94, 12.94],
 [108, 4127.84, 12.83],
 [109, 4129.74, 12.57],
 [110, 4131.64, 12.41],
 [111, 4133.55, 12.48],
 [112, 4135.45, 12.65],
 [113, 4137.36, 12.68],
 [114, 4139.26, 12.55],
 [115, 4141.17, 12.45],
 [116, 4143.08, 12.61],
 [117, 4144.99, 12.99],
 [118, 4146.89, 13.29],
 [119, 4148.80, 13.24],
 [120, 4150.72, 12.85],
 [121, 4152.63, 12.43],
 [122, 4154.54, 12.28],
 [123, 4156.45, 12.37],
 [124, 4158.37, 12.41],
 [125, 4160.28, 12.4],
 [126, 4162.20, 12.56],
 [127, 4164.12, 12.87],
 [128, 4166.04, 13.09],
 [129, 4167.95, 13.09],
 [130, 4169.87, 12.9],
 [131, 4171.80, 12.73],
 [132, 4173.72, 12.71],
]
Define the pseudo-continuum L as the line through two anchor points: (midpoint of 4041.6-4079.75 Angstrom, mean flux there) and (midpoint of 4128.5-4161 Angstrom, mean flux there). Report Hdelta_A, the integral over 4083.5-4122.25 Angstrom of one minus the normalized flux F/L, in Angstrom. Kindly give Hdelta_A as 5.97 Angstrom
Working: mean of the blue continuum 12.5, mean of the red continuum 12.6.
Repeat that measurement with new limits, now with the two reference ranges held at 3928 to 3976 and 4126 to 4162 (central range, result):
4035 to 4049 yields -2.37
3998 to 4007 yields -2.23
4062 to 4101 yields 0.45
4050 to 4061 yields -1.14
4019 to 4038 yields -3.91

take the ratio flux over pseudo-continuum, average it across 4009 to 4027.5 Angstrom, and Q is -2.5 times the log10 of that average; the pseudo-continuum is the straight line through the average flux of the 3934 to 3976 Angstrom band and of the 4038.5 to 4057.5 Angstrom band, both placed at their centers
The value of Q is -0.10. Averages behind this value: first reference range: 9.96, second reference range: 12.7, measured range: 13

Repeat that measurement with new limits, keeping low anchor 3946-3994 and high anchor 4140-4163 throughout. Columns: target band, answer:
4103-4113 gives 0.20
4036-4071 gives -0.12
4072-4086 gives -0.08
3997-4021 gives -0.22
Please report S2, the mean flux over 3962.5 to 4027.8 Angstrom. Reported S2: 11.3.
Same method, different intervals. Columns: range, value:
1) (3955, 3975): 8.08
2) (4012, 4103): 12.3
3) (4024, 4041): 13.4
